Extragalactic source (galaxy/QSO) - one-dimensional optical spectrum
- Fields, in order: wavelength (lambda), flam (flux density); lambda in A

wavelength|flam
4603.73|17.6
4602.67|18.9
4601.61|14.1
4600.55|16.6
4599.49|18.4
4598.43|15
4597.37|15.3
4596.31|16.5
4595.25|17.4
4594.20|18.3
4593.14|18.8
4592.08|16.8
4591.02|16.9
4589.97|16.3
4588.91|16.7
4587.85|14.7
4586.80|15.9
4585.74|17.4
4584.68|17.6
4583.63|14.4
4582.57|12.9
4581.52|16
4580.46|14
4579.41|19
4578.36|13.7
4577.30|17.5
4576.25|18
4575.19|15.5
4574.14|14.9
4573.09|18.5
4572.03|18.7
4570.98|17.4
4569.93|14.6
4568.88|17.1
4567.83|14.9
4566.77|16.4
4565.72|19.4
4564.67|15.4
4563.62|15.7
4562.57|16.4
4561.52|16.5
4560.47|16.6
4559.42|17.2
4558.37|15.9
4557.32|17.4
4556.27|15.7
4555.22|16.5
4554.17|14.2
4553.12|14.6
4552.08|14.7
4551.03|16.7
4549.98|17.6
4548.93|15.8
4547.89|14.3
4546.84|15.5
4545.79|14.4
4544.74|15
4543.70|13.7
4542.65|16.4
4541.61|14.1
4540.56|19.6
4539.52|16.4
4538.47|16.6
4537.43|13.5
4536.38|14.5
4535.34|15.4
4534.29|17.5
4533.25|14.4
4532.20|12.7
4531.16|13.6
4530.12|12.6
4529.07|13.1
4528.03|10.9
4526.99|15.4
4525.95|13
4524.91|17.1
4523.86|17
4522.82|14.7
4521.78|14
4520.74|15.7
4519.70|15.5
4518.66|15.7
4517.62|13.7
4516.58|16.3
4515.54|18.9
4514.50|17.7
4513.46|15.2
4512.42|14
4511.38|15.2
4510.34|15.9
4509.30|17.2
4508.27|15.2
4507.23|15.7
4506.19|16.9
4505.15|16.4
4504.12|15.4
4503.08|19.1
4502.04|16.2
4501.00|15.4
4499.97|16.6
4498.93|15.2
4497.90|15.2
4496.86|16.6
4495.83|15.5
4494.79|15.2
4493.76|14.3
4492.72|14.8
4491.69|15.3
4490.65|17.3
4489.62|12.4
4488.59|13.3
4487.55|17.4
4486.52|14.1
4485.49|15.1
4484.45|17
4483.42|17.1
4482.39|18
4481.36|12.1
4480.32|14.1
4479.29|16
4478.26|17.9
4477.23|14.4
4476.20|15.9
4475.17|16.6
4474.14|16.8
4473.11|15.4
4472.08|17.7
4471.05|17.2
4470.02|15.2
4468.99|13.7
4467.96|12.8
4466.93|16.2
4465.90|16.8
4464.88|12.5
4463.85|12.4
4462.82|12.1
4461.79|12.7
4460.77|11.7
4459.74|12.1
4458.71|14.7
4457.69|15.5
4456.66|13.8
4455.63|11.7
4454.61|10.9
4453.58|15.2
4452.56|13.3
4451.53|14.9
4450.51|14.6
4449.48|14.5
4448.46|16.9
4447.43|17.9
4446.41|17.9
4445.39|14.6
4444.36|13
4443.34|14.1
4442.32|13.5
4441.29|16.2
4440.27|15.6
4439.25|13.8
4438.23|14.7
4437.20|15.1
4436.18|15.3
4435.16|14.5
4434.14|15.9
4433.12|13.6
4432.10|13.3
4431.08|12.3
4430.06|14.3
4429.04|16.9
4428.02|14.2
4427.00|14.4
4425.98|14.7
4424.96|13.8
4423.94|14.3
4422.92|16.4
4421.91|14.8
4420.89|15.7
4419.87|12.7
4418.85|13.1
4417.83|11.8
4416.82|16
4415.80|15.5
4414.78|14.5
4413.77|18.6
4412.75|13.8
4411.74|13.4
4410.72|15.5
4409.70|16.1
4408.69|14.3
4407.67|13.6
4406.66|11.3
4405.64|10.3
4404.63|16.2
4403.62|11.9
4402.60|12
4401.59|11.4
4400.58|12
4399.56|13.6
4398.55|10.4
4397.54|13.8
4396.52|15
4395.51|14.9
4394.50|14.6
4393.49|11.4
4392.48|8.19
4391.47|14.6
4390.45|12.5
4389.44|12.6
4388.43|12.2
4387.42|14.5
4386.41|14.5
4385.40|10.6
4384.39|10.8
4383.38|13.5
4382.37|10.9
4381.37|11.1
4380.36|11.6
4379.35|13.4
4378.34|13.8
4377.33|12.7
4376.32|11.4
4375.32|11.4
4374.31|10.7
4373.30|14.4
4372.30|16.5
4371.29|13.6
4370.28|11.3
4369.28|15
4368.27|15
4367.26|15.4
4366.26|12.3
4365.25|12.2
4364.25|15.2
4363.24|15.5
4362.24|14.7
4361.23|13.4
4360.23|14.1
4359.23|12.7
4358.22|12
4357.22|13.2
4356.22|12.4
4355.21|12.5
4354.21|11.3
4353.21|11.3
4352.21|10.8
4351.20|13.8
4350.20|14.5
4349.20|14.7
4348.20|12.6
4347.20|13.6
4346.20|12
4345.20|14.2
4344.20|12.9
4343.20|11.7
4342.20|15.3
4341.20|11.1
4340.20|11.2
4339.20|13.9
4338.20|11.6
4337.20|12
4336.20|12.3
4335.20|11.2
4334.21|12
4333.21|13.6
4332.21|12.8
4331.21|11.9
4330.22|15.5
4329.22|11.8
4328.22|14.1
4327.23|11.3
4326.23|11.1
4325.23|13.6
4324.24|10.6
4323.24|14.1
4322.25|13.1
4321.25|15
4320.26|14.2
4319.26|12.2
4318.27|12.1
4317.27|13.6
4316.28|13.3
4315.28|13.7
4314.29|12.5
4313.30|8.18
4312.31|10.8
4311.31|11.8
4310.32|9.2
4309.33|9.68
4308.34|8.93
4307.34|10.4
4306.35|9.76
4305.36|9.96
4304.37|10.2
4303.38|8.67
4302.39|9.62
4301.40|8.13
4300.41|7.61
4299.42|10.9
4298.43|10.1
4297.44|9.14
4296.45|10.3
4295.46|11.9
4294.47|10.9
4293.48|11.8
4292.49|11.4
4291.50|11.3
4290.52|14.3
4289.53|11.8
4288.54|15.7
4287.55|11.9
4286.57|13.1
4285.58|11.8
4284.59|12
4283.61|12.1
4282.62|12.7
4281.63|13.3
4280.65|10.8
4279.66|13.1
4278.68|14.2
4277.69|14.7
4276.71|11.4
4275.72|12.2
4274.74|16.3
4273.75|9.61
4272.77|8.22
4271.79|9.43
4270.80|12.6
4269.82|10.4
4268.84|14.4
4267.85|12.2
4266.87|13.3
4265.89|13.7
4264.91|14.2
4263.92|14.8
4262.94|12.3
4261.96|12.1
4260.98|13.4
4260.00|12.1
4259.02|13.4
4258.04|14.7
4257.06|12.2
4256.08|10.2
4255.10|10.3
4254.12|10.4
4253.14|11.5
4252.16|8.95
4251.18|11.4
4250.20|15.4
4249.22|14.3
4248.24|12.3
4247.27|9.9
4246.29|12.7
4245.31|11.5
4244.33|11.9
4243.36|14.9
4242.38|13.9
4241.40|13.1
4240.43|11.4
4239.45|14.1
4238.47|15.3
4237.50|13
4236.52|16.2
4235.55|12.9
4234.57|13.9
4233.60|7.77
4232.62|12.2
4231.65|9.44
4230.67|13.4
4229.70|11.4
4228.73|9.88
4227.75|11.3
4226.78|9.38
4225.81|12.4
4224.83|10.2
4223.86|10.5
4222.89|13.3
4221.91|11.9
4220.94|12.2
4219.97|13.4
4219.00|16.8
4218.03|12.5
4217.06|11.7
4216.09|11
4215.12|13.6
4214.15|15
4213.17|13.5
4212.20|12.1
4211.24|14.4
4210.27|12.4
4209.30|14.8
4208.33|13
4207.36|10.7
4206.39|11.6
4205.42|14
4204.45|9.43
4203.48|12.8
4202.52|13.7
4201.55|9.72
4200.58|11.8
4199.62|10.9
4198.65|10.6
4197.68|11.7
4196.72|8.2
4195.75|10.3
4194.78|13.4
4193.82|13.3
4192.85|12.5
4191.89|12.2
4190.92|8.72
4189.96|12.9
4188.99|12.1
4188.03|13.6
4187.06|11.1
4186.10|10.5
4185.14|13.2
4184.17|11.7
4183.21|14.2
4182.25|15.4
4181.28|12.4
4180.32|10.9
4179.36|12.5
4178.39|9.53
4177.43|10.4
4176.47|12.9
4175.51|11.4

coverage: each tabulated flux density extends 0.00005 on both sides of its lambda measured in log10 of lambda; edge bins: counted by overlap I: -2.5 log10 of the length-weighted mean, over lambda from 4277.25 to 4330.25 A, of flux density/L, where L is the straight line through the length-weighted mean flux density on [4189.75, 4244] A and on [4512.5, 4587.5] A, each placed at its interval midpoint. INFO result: 0.127 mag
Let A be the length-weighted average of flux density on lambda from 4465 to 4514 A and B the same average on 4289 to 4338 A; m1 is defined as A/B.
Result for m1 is 1.36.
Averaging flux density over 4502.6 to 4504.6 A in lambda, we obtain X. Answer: 17.2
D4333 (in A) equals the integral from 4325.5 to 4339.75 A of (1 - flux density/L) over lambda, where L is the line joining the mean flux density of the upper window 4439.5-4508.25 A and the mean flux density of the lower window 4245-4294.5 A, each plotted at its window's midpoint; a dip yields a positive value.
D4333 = 0.7 A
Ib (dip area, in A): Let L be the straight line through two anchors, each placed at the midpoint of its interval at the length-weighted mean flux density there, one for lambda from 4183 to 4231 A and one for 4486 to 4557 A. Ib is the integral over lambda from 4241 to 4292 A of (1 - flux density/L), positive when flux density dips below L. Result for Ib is 1.0 A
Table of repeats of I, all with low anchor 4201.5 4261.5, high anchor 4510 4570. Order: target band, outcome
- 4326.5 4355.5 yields 0.069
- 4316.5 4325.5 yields 0.010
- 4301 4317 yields 0.260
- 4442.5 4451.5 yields -0.057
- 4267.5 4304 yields 0.116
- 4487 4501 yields -0.021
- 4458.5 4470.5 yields 0.092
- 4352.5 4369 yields 0.030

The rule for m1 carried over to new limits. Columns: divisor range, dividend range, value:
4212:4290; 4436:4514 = 1.22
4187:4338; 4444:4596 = 1.29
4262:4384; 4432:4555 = 1.23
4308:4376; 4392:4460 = 1.11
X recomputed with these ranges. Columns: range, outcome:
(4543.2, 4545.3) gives 14.4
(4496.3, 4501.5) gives 15.8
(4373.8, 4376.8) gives 11.2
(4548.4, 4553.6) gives 15.9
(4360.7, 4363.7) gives 14.5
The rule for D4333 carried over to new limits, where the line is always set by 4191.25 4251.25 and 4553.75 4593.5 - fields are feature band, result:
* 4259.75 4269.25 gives -0.3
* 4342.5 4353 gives 0.5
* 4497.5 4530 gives 0.2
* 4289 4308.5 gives 4.2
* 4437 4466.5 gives 1.4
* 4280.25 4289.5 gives 0.3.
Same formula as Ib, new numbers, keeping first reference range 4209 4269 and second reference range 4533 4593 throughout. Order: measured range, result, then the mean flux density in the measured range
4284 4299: 1.5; 11.8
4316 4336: 1.0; 12.8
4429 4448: -0.2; 14.8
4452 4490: 1.0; 14.7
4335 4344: 0.9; 12.3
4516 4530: 0.8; 14.7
